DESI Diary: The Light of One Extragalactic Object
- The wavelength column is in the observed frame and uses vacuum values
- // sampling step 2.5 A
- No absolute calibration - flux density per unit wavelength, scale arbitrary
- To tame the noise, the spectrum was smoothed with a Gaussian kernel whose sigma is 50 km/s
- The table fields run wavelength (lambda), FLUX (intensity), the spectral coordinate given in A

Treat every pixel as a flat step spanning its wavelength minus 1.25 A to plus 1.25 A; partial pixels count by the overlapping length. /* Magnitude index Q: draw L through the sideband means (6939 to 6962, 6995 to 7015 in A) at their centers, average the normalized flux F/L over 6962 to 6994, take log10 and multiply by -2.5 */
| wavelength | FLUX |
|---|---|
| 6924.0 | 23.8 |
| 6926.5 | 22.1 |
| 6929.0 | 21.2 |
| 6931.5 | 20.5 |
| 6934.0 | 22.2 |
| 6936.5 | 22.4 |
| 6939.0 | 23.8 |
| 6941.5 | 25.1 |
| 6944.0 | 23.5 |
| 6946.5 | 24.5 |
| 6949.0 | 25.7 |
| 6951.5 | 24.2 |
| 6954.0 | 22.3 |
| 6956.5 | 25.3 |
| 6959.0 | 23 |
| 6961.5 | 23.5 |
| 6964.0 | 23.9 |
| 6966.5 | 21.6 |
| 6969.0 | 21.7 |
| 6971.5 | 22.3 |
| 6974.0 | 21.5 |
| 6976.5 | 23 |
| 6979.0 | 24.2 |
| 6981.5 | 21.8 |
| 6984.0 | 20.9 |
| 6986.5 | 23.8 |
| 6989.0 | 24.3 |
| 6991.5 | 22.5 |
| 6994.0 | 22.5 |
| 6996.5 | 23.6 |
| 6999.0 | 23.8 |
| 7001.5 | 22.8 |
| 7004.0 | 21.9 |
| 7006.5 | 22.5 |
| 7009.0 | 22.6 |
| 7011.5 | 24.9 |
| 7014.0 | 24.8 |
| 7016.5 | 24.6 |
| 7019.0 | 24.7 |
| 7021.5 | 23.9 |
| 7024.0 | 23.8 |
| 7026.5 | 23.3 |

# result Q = 0.05 mag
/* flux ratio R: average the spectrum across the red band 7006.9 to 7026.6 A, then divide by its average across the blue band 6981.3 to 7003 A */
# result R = 1.05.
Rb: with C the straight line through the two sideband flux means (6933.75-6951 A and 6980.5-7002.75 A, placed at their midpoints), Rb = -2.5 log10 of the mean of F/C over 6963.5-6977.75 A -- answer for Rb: 0.05 mag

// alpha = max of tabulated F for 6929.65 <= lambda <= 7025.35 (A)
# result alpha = 25.7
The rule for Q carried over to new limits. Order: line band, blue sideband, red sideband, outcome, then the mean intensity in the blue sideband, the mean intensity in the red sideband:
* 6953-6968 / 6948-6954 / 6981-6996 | 0.03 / 24.4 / 22.7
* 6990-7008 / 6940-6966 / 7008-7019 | 0.07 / 24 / 24.3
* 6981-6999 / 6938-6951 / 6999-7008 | 0.01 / 24.5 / 22.6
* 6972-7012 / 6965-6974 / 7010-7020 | 0.02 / 21.9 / 24.7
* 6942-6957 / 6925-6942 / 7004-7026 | -0.07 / 22.4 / 23.8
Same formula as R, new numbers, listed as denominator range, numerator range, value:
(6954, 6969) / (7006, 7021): 1.04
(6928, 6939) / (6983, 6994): 1.05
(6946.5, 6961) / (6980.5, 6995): 0.94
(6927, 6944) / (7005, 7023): 1.06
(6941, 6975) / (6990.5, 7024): 1.00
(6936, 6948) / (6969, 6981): 0.94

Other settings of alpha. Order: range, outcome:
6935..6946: 25.1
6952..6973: 25.3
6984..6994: 24.3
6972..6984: 24.2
